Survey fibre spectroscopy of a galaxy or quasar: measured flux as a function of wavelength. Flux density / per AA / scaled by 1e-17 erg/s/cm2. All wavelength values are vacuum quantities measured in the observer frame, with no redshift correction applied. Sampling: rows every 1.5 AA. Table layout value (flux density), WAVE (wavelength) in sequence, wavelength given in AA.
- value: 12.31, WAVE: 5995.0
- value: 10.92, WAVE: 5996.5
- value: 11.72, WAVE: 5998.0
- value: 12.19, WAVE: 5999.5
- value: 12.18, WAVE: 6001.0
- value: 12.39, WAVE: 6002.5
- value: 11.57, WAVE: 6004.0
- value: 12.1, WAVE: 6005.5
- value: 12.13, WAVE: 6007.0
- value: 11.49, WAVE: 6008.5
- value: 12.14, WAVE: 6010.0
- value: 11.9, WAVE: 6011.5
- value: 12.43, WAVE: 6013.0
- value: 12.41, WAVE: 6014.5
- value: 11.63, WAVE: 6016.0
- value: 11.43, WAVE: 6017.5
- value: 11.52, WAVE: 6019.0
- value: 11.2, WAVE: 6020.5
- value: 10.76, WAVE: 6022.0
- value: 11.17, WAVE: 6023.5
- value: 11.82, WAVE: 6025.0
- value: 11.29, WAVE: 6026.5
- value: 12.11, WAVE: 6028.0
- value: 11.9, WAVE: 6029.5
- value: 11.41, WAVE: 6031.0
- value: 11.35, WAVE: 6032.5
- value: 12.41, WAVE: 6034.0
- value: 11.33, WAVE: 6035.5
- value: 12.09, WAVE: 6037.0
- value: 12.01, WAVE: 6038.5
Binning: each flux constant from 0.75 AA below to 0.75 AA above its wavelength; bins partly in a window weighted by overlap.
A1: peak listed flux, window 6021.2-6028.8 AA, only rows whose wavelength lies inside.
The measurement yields 12.11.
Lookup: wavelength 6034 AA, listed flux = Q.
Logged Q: 12.41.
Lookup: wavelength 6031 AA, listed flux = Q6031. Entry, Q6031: 11.41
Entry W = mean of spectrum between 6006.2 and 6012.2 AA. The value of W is 11.9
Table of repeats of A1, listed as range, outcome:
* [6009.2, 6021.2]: 12.43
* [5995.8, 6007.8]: 12.39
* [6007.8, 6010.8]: 12.14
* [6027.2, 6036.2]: 12.41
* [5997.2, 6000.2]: 12.19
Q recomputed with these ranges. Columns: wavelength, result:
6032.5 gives 11.35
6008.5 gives 11.49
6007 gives 12.13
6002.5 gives 12.39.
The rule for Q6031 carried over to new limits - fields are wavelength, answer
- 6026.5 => 11.29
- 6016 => 11.63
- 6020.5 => 11.2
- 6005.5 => 12.1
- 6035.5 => 11.33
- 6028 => 12.11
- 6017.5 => 11.43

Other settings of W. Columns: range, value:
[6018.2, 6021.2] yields 11.4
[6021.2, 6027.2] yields 11.3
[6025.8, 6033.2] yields 11.6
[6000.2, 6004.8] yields 12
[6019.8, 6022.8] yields 11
